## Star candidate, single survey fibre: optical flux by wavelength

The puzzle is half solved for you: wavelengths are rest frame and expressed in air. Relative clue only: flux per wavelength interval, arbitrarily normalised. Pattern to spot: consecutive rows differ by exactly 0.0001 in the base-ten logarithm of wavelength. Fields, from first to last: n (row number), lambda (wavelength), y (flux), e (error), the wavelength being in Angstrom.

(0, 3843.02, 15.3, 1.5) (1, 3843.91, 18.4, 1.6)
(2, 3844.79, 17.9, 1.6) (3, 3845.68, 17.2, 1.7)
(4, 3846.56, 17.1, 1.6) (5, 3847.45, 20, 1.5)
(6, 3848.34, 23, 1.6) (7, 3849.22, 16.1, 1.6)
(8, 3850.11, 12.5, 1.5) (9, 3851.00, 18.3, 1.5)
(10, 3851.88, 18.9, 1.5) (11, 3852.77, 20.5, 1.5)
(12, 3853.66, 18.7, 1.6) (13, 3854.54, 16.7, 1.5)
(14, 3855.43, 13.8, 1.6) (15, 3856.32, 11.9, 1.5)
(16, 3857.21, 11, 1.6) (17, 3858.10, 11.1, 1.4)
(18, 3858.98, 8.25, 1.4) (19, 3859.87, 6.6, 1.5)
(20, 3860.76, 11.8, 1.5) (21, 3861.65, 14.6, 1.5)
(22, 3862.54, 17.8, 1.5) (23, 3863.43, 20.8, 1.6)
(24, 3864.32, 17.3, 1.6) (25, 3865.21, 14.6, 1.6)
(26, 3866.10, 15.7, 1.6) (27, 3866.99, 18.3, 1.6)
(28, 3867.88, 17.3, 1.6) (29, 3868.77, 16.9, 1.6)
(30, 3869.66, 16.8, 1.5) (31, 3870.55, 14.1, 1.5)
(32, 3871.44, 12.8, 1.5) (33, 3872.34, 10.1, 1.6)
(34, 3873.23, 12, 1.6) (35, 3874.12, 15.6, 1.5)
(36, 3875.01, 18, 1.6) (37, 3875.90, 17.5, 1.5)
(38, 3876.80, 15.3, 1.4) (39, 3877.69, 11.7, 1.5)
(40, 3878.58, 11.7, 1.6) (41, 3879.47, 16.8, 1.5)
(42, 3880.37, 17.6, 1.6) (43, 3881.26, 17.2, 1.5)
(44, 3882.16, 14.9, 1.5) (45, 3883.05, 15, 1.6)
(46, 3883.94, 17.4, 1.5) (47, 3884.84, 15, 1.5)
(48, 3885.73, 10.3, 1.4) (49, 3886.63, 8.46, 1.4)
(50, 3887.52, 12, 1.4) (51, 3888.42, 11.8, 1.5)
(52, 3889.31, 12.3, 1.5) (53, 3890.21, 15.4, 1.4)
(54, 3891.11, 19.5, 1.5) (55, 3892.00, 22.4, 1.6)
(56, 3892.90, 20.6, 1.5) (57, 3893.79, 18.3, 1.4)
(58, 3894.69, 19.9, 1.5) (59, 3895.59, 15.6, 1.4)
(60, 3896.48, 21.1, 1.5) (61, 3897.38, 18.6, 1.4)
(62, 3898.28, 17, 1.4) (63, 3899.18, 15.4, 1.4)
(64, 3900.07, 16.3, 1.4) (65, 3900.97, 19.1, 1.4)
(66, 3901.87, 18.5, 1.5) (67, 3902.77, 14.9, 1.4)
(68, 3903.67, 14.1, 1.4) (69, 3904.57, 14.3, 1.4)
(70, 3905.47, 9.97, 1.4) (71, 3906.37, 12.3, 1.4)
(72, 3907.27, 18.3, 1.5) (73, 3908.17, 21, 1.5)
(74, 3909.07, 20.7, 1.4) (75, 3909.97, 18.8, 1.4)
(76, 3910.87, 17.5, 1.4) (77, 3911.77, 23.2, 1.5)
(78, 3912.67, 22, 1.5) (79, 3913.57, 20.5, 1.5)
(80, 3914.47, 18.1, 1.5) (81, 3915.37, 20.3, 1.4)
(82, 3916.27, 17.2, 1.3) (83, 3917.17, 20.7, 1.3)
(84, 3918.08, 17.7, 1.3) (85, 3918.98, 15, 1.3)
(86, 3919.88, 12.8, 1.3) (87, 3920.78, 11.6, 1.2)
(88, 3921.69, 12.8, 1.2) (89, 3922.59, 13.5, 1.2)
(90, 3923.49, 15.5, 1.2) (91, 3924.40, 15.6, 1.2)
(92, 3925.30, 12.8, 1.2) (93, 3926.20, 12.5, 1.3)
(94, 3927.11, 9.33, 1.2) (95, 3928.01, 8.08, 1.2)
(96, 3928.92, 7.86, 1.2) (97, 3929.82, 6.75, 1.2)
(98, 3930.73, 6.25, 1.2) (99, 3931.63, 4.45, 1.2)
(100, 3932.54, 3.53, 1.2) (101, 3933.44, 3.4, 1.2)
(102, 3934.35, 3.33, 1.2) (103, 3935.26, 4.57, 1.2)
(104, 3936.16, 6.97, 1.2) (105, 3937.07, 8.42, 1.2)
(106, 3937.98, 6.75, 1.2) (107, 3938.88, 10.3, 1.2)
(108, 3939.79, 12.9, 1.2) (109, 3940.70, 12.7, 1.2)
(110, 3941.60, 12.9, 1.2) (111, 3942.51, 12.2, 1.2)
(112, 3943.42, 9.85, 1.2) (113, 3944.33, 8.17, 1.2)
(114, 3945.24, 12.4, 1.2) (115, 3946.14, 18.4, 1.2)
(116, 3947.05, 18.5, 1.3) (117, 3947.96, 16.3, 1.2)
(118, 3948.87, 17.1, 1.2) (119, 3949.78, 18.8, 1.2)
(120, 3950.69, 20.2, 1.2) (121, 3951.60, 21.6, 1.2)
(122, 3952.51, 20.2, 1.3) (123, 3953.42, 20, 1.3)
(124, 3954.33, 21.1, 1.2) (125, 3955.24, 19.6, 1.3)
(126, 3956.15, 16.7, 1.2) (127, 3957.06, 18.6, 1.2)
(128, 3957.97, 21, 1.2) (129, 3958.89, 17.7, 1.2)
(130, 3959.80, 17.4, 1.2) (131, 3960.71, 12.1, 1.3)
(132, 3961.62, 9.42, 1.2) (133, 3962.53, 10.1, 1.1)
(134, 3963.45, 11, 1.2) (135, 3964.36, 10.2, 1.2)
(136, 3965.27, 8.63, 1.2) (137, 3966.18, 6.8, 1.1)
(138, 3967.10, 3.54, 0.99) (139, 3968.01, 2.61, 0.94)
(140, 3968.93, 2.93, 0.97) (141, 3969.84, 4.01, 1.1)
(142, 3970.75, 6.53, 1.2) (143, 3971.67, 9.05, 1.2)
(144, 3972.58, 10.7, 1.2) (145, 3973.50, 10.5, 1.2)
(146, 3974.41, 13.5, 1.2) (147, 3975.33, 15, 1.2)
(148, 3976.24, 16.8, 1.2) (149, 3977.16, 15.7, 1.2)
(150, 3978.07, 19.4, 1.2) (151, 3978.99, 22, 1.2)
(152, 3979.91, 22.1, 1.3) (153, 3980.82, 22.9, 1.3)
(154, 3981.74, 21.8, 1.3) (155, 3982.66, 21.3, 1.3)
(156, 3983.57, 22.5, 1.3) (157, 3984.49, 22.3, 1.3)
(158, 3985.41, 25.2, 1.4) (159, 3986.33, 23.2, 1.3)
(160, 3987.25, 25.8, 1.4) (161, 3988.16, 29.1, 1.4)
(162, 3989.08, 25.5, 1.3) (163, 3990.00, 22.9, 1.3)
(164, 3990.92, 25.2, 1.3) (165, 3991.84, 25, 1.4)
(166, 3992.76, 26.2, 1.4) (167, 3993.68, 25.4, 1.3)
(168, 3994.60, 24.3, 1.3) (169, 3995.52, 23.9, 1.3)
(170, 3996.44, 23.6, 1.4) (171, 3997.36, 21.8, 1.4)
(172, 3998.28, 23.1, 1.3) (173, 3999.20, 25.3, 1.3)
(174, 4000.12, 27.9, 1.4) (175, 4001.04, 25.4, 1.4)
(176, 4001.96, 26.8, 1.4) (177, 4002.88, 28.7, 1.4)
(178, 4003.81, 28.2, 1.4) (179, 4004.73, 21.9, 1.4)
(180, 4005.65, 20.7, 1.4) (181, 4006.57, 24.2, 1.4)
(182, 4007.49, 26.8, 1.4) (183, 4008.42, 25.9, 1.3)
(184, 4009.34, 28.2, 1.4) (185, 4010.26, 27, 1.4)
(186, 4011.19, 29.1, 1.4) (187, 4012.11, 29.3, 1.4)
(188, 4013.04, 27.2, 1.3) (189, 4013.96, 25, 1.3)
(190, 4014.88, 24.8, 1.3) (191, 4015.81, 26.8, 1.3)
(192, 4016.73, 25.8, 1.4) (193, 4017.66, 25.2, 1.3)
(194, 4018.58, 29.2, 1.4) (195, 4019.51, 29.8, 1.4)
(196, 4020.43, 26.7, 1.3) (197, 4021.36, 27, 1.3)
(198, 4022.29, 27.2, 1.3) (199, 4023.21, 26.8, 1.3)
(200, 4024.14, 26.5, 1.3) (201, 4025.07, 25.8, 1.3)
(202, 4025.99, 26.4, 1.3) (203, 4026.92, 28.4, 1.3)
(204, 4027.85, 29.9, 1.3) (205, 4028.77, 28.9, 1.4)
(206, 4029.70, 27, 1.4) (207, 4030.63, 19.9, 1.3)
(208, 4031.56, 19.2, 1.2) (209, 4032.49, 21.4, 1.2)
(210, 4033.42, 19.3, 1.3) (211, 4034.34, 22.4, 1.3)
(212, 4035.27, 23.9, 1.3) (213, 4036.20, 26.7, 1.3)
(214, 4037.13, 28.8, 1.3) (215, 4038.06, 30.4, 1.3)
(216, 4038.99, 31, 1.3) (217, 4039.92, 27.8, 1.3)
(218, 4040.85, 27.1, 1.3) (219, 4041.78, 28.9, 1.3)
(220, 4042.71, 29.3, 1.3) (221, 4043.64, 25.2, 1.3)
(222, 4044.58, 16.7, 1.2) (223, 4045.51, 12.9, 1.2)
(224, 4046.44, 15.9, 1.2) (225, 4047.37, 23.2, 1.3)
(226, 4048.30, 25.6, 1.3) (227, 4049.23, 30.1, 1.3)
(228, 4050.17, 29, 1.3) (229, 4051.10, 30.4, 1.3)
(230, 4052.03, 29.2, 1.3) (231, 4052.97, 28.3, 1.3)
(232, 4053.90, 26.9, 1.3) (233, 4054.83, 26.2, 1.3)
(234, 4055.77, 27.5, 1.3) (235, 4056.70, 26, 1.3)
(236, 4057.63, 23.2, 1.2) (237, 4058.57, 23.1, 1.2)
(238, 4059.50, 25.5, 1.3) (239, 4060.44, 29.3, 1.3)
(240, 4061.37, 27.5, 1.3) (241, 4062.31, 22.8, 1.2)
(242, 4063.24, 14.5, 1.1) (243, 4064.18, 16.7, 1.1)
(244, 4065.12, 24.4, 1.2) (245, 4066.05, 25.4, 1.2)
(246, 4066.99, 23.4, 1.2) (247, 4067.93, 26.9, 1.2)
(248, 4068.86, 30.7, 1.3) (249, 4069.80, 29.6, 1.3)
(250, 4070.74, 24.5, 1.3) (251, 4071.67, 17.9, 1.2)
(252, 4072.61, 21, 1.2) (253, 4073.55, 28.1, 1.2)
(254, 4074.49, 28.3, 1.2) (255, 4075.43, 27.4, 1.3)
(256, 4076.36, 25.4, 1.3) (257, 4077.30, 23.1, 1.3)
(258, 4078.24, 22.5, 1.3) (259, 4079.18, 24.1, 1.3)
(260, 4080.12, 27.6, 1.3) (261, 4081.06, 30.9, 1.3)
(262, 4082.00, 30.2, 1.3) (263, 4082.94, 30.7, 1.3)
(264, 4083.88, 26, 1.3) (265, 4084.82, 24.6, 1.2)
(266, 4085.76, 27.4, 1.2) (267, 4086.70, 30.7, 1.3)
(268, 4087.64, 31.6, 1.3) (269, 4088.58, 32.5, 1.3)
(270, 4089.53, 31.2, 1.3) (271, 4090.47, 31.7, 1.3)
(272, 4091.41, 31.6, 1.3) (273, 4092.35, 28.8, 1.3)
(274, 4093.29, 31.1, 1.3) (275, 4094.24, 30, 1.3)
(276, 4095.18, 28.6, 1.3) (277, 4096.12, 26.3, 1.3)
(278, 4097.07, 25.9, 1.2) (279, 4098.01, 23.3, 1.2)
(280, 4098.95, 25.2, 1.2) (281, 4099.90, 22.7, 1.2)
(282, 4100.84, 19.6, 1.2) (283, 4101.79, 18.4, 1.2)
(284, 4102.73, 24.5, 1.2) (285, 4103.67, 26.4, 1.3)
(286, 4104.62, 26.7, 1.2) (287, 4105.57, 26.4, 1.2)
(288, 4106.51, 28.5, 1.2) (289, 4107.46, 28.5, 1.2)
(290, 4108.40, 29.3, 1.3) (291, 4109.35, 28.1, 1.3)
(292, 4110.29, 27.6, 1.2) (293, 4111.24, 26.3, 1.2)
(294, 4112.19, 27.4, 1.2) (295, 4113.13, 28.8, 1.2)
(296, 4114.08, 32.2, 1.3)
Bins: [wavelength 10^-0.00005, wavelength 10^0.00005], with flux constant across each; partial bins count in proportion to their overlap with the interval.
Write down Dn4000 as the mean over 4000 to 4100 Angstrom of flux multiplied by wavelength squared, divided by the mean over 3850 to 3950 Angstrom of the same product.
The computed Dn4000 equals 1.96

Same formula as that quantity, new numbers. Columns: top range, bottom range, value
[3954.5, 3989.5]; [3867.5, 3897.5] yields 1.05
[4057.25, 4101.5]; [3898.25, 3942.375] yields 2.13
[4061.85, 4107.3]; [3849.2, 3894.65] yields 1.93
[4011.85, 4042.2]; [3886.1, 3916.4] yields 1.63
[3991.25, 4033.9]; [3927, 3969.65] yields 2.27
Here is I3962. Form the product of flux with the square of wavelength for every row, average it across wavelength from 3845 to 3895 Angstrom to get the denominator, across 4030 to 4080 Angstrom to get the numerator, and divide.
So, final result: 1.76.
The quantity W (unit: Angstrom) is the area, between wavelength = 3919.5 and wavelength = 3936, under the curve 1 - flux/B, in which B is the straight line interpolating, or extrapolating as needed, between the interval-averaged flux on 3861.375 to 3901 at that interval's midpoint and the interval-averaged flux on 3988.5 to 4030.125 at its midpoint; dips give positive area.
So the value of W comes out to 8.8 Angstrom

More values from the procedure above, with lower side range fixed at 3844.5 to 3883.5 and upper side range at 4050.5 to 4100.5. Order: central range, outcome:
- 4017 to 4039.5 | -1.94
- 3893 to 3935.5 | 7.94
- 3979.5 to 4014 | -3.95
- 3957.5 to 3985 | 9.75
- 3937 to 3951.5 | 4.34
